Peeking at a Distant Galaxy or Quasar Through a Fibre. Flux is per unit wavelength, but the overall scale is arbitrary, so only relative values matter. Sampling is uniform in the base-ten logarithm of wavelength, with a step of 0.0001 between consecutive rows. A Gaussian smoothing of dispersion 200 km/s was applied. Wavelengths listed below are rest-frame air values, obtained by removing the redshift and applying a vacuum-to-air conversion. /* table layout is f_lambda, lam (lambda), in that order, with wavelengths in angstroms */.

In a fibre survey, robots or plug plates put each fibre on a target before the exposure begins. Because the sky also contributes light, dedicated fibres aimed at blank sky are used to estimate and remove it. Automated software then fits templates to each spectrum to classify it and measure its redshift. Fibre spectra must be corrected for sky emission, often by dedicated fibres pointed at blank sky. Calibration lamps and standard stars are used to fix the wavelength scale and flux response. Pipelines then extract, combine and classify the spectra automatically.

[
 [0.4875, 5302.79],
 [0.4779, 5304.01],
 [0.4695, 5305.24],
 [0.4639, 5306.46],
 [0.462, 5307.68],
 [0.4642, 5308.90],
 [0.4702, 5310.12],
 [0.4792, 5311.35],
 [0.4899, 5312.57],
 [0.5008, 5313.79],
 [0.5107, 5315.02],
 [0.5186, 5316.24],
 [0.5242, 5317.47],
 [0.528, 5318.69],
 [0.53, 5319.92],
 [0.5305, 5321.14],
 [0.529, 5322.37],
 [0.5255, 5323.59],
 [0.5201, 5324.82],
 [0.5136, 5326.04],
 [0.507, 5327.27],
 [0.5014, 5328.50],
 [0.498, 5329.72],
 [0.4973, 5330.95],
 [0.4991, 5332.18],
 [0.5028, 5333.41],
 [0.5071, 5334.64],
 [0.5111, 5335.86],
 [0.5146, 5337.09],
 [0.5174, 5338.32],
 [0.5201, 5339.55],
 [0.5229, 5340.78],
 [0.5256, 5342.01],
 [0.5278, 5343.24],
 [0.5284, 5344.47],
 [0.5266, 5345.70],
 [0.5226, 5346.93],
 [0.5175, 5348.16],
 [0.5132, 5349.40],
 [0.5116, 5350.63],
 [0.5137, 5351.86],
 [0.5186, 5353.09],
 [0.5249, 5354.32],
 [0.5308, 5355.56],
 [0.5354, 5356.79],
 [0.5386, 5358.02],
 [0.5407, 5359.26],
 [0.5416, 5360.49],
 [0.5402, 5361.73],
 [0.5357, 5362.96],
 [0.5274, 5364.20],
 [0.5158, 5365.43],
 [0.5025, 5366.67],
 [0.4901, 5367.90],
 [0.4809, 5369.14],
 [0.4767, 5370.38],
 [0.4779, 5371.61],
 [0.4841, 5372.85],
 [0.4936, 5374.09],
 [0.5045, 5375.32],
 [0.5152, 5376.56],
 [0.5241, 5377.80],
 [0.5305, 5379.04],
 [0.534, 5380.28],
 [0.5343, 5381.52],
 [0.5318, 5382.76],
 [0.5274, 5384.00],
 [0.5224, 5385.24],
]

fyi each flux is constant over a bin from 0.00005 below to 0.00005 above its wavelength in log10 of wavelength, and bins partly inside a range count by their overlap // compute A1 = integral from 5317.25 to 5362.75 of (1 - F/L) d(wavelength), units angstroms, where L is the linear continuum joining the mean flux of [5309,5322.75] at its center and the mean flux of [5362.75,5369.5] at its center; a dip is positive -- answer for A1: -1.1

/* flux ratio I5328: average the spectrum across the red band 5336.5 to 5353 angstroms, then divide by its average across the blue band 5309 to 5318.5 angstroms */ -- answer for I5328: 1.0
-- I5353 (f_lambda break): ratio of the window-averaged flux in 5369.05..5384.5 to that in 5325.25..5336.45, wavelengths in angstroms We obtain 1.0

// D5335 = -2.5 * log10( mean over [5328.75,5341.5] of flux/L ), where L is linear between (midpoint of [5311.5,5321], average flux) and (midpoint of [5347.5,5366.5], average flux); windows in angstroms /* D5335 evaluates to 0.022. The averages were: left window 0.514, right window 0.526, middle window 0.509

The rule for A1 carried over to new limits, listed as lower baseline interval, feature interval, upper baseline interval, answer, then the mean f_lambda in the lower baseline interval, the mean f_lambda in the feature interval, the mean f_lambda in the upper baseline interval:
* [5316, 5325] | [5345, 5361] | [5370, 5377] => -0.6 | 0.526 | 0.526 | 0.492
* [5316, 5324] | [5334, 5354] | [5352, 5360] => 0.4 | 0.527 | 0.519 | 0.531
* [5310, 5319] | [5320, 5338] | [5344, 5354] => -0.1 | 0.503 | 0.512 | 0.519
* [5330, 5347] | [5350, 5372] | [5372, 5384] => -0.1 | 0.515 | 0.517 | 0.516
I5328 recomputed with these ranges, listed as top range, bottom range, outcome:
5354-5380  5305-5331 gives 1.03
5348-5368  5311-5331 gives 1.02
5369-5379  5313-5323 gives 0.95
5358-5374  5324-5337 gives 1.01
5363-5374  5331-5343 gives 0.97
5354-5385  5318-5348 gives 1.00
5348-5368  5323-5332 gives 1.03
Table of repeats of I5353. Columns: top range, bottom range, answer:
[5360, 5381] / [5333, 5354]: 0.98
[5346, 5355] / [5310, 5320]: 1.02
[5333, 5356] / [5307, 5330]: 1.03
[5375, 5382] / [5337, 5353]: 1.01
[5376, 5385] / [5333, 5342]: 1.02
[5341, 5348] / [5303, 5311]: 1.12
